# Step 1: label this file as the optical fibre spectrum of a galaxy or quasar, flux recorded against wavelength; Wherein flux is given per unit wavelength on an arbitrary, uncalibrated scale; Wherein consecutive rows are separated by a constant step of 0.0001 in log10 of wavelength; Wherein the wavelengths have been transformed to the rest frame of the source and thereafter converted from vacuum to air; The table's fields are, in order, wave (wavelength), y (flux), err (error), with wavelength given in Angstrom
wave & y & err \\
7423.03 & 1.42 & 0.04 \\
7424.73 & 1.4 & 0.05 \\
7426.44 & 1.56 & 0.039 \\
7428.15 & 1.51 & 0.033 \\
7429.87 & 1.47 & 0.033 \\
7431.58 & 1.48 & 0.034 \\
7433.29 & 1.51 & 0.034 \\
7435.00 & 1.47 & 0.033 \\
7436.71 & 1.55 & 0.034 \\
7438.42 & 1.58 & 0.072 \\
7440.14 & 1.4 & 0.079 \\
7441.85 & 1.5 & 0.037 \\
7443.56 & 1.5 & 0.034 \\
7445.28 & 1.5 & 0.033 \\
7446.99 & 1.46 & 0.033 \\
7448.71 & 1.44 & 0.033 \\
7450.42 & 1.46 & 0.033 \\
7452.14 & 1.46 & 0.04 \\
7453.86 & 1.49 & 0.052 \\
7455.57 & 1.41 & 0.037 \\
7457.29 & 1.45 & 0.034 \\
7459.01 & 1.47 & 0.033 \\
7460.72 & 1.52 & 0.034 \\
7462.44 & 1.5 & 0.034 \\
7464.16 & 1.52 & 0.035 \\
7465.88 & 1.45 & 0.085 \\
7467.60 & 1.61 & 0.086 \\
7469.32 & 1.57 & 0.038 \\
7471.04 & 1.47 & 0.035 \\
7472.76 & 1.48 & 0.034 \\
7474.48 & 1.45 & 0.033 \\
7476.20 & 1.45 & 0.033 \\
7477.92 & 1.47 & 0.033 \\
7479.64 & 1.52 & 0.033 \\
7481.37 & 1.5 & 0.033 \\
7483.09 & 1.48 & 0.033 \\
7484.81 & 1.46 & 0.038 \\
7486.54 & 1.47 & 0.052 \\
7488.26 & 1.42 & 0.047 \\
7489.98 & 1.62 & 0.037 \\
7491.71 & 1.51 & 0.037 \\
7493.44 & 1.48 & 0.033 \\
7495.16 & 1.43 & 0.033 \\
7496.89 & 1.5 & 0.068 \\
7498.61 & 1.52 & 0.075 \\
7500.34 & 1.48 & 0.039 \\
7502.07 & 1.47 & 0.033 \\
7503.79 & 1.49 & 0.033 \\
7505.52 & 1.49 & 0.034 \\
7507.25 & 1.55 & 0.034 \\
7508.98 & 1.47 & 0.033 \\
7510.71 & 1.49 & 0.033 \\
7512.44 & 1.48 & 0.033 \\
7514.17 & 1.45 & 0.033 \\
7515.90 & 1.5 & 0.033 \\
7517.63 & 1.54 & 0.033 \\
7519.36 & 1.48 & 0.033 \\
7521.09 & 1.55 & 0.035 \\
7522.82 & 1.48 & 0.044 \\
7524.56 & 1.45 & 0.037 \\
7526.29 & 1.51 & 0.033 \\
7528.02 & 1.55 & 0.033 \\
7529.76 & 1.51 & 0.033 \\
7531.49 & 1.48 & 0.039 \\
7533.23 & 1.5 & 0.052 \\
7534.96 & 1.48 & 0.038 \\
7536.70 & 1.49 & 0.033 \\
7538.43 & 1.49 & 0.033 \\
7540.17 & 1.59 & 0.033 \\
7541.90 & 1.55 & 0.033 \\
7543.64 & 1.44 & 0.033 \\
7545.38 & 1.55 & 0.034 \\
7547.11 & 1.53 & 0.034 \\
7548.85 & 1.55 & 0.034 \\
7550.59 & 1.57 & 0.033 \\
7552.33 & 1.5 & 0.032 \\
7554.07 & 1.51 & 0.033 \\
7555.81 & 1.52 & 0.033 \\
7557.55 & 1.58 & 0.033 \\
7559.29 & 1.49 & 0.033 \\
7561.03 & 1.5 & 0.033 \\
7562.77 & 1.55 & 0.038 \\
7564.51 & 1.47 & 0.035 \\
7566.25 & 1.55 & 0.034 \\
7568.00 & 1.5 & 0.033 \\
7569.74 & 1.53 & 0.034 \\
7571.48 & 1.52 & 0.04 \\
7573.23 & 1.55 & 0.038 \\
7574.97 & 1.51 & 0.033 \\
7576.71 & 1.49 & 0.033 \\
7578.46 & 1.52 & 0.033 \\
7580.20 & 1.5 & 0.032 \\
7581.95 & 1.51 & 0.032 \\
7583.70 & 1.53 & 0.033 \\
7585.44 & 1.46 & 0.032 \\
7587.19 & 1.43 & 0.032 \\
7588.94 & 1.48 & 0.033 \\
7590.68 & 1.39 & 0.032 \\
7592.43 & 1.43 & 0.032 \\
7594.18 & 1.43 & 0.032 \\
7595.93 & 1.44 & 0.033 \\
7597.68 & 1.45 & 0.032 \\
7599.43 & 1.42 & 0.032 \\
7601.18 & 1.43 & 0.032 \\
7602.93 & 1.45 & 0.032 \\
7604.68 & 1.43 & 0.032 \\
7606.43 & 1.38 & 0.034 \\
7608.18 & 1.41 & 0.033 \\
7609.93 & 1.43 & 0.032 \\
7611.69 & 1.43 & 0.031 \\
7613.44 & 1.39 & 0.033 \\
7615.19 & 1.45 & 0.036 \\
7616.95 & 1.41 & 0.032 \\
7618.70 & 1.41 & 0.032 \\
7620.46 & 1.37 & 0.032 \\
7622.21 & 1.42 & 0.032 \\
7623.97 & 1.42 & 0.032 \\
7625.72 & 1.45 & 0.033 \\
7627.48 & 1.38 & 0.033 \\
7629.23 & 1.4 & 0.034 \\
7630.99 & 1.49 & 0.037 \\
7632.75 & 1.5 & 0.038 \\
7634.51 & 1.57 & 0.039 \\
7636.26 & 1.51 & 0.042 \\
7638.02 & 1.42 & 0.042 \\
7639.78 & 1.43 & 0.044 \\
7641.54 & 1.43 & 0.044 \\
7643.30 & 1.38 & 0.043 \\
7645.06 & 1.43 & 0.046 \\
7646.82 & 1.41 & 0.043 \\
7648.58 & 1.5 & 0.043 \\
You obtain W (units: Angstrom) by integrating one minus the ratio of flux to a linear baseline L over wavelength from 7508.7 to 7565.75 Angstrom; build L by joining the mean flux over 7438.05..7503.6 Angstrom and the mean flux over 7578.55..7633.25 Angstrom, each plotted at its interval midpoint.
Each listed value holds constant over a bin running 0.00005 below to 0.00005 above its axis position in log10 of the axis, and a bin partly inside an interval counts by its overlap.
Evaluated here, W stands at -1.89 Angstrom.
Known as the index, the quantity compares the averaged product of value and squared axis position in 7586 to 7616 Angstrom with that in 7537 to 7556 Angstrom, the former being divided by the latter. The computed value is 0.95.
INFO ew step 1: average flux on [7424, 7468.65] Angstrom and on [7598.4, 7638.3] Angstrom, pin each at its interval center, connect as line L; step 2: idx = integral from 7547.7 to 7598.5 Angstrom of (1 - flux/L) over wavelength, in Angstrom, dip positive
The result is -1.8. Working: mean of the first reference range 1.49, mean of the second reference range 1.43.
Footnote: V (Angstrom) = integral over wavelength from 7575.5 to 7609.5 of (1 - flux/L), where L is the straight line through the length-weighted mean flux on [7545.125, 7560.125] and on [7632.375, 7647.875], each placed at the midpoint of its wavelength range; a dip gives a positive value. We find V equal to 1.0 Angstrom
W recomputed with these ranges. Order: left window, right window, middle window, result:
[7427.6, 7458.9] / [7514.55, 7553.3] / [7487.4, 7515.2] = 0.18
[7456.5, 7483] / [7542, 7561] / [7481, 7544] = 0.57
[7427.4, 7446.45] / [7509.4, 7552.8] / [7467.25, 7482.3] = 0.03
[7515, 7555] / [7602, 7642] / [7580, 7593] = 0.01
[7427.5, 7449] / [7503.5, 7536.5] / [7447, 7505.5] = 0.33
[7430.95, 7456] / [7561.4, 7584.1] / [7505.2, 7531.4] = 0.05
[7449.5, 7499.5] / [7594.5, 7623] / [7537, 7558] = -1.14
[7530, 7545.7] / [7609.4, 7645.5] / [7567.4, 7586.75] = -0.45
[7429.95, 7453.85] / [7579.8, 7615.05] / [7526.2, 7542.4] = -0.62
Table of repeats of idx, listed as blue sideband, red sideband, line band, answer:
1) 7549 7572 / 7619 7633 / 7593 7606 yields 0.3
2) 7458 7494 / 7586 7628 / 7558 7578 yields -1.0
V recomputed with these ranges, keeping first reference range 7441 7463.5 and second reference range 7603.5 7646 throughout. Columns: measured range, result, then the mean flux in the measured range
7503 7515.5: -0.2 Angstrom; 1.49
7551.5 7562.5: -0.5 Angstrom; 1.52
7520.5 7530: -0.3 Angstrom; 1.51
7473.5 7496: -0.2 Angstrom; 1.48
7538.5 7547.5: -0.5 Angstrom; 1.53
